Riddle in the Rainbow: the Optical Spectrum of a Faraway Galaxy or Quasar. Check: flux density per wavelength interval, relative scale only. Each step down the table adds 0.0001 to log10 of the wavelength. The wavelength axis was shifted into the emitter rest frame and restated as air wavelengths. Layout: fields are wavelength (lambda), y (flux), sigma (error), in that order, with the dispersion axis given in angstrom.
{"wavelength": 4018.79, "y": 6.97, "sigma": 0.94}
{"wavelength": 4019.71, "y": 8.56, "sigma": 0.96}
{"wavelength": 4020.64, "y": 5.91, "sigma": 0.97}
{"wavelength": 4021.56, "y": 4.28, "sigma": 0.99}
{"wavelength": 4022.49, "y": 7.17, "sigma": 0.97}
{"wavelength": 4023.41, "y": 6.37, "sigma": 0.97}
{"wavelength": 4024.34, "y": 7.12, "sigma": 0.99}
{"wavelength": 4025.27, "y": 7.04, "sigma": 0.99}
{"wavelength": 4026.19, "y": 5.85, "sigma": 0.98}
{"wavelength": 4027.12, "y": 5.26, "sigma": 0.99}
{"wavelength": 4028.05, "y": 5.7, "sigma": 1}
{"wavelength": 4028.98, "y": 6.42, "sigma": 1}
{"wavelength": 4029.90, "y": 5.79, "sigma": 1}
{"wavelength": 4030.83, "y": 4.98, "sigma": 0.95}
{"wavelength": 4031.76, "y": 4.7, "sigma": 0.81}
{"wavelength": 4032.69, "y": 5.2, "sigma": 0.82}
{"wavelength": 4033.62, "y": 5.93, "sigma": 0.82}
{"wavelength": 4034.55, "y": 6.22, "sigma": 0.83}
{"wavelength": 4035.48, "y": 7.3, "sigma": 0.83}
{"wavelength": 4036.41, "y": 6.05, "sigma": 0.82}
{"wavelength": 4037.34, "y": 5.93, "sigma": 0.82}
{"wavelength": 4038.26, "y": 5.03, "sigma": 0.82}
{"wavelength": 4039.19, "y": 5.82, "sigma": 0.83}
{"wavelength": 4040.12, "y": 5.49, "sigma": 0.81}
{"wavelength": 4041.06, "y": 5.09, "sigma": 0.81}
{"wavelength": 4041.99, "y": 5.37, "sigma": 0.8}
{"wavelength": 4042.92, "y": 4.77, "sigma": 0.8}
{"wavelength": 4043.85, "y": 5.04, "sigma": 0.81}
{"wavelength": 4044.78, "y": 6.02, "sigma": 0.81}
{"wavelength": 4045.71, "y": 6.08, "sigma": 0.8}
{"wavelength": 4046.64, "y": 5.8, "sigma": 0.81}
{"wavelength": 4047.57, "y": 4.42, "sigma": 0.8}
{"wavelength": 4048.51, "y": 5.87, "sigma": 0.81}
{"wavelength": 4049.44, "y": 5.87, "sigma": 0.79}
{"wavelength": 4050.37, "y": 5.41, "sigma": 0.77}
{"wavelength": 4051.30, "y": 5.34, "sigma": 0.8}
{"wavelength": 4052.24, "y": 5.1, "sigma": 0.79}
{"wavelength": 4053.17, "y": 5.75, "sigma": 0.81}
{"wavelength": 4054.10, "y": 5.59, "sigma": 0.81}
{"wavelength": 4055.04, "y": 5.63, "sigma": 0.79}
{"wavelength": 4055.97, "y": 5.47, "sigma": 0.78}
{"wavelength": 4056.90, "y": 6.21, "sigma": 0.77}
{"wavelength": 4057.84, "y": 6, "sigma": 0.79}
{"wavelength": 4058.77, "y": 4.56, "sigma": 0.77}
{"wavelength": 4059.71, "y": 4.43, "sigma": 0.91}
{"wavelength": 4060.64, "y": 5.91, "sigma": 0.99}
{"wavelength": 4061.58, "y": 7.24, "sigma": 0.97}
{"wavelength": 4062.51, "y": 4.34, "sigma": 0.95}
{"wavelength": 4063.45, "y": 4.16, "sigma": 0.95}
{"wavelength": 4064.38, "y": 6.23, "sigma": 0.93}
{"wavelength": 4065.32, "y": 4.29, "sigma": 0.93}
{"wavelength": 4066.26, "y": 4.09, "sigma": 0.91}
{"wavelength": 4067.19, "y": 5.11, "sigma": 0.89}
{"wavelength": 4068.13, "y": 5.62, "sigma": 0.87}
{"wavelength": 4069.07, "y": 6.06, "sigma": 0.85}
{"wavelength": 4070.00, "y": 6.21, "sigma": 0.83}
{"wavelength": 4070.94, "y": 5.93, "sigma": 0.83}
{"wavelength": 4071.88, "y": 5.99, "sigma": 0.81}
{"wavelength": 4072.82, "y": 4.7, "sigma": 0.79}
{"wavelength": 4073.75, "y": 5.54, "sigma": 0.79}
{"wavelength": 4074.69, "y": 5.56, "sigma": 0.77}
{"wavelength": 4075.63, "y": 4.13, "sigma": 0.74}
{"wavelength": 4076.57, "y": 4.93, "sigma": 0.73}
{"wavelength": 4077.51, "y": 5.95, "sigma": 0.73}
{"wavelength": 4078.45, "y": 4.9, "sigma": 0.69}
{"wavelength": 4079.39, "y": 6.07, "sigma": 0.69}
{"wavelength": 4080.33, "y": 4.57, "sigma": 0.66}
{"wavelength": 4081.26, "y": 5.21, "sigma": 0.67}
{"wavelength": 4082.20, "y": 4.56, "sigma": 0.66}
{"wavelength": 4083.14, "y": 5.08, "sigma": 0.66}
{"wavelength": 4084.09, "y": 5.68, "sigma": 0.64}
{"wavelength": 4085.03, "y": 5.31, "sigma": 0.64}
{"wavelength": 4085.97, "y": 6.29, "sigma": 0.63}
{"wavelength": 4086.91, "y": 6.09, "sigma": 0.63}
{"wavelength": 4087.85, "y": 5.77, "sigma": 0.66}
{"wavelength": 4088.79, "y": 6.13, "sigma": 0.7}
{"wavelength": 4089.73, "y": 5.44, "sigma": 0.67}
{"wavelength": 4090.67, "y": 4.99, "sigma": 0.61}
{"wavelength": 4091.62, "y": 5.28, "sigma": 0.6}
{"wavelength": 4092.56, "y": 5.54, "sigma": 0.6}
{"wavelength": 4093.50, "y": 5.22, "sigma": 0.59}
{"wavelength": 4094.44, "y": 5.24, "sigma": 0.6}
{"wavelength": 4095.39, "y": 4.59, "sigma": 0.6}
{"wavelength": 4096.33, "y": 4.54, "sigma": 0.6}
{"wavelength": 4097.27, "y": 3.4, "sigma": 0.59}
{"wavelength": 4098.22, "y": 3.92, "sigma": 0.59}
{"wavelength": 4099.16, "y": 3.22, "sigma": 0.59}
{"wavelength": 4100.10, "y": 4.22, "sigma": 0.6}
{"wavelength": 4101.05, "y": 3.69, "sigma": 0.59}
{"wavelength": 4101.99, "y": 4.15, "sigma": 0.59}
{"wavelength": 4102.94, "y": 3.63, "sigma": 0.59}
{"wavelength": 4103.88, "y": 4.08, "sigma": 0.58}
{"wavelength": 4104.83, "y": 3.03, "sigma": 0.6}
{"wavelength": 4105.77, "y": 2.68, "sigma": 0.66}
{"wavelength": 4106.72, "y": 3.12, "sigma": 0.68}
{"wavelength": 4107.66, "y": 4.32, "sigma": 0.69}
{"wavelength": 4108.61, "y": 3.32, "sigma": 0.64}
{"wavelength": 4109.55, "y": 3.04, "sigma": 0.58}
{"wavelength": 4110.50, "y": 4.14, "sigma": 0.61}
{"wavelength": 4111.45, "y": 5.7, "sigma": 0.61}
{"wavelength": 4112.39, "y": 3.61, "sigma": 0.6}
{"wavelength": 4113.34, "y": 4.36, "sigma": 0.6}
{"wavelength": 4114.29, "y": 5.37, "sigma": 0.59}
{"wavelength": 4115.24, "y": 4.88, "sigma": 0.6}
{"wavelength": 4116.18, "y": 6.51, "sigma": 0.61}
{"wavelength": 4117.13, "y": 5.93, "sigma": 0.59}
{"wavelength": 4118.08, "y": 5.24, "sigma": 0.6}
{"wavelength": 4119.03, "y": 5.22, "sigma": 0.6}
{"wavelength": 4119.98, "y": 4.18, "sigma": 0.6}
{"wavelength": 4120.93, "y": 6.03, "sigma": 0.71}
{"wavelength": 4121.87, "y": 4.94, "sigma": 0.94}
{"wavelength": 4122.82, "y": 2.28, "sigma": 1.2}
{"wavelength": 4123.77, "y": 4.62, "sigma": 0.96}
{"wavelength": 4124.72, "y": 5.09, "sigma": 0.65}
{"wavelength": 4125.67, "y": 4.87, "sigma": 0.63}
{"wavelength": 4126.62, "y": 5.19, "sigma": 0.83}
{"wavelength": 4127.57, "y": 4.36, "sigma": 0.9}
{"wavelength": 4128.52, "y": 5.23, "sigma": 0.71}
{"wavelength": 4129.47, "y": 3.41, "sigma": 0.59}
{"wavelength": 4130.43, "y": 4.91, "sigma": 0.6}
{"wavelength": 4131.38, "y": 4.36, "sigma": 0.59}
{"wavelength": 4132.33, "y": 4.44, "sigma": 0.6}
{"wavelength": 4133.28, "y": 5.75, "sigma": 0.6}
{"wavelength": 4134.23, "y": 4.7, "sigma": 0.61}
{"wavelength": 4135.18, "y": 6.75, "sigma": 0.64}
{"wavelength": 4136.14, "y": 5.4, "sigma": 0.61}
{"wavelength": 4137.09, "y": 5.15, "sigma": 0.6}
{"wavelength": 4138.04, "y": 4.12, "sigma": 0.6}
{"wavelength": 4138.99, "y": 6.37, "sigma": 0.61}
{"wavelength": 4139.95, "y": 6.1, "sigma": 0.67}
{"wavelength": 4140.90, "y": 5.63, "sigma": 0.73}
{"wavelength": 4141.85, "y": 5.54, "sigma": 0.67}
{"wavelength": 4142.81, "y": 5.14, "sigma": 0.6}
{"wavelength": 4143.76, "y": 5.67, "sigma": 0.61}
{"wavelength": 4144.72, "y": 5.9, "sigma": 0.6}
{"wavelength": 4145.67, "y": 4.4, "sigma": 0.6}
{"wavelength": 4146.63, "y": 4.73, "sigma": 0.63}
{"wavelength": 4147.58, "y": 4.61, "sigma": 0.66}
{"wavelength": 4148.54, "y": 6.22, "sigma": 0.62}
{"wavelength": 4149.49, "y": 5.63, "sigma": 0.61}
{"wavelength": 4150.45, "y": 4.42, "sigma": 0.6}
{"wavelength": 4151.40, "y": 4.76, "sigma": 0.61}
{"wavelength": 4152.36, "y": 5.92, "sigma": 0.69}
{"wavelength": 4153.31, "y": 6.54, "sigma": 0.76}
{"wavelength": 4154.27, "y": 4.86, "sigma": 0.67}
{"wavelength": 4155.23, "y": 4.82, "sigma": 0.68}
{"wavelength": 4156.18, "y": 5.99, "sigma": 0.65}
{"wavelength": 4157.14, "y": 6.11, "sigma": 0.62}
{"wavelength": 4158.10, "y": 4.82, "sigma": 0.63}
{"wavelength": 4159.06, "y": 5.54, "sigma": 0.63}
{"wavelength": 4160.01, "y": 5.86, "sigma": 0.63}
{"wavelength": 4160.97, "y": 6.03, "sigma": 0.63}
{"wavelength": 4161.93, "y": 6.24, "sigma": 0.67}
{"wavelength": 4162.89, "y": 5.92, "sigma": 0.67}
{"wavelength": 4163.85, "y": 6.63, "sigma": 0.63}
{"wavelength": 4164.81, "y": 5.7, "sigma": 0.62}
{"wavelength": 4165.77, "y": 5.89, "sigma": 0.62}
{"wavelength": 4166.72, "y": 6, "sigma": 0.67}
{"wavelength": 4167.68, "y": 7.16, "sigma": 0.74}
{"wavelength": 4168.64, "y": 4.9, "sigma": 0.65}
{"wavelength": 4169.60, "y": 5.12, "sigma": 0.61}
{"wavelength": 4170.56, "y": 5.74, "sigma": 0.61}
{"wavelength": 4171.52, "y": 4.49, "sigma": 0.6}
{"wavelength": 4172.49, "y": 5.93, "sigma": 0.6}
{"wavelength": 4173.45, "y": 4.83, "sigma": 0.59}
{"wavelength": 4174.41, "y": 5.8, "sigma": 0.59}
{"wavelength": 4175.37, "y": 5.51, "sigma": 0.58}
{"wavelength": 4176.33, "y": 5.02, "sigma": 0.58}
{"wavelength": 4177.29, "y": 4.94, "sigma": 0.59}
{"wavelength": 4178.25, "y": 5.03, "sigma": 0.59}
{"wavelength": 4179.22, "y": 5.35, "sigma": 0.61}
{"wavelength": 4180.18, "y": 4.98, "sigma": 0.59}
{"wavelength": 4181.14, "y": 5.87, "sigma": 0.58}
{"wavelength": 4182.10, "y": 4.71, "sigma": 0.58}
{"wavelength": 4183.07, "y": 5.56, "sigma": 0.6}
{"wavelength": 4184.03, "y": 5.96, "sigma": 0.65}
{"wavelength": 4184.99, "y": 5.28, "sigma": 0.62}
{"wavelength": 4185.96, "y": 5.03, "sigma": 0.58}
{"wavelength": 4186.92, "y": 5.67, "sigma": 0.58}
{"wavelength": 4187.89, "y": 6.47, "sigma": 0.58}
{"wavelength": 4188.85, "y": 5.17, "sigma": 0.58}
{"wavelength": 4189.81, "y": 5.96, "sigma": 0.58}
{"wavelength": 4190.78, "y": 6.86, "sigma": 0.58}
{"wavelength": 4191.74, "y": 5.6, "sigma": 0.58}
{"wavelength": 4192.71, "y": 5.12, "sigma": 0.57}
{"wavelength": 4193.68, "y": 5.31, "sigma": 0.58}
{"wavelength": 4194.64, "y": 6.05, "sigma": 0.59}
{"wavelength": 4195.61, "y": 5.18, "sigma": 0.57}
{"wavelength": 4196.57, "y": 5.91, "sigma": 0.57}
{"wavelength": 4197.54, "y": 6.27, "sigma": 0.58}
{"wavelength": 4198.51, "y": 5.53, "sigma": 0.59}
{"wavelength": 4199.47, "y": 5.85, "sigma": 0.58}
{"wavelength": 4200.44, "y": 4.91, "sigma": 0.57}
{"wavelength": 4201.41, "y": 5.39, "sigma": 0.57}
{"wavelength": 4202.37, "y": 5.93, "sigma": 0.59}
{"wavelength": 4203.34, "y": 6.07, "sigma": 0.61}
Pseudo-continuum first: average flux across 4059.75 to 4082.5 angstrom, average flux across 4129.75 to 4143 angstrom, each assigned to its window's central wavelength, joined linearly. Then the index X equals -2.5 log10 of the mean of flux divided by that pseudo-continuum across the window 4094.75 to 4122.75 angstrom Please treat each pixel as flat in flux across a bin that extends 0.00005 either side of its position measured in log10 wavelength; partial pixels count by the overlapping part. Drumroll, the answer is 0.227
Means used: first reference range 5.29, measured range 4.29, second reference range 5.28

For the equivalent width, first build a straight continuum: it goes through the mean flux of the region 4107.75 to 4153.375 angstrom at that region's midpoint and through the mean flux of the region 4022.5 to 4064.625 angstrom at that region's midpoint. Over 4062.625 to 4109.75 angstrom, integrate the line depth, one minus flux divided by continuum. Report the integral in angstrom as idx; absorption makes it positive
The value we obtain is 4.6 angstrom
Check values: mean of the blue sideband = 5.66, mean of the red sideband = 5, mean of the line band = 4.82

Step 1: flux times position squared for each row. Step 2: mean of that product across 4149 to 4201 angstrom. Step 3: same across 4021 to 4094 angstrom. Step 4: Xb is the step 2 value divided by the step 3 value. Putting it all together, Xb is 1.1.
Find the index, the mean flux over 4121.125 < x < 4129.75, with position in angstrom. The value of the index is 4.52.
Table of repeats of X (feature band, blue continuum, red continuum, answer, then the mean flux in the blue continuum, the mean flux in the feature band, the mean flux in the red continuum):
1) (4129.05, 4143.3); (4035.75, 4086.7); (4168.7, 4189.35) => 0.037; 5.41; 5.19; 5.35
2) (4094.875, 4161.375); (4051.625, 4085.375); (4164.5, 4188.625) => 0.126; 5.34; 4.82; 5.47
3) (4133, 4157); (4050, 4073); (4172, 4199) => 0.017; 5.42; 5.41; 5.53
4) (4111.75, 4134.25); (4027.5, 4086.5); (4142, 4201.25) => 0.143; 5.46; 4.82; 5.53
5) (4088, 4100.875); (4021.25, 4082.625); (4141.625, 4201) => 0.165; 5.53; 4.75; 5.53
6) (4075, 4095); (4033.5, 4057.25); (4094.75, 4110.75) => -0.237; 5.63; 5.35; 3.72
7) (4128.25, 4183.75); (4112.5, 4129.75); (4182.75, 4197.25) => -0.025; 4.86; 5.4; 5.69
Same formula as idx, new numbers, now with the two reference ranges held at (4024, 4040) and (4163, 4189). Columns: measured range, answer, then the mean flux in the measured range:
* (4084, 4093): 0.14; 5.65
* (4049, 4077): 2.06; 5.38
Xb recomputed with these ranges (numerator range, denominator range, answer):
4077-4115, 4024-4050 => 0.84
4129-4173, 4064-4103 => 1.11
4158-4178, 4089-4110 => 1.40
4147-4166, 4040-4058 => 1.08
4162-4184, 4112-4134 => 1.17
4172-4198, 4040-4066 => 1.09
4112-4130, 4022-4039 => 0.84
